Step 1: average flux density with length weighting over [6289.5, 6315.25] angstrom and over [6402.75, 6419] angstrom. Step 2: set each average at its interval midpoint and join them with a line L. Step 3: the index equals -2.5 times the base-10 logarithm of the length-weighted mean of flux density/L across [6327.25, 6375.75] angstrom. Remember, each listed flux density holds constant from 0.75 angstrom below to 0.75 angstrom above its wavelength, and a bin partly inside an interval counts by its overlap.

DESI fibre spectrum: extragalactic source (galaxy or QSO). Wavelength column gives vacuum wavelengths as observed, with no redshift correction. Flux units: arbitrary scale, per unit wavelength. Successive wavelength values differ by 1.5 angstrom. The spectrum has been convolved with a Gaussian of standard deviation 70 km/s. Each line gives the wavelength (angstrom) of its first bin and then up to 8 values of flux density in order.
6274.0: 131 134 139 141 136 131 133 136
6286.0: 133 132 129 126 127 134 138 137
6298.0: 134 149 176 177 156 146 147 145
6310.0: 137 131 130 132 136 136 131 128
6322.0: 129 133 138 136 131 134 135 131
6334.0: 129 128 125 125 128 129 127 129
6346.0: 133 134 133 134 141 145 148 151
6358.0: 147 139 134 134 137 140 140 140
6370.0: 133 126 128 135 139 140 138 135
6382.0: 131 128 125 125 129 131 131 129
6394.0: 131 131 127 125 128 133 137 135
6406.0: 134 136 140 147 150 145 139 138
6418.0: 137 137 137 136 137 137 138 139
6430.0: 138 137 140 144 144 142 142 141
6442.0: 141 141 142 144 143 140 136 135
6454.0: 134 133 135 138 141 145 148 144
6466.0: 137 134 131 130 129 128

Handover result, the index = 0.05 mag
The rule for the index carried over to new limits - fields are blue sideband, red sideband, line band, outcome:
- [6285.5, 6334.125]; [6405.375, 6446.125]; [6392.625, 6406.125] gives 0.068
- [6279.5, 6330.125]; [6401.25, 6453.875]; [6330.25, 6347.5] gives 0.073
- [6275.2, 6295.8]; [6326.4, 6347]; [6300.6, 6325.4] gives -0.077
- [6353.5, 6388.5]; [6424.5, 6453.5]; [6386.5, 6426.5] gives 0.024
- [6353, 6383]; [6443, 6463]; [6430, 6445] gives -0.017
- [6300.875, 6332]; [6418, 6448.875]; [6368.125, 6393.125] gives 0.063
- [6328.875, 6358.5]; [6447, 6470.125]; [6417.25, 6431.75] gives -0.002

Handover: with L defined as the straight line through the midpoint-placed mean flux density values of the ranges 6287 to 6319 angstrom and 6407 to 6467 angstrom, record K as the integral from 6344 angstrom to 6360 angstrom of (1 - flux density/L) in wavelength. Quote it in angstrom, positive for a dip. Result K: 0.1 angstrom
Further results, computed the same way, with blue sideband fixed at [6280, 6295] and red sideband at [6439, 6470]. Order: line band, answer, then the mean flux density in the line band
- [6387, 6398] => 0.55 angstrom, 130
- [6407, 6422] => -0.35 angstrom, 141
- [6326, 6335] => 0.08 angstrom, 132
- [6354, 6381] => -0.56 angstrom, 138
